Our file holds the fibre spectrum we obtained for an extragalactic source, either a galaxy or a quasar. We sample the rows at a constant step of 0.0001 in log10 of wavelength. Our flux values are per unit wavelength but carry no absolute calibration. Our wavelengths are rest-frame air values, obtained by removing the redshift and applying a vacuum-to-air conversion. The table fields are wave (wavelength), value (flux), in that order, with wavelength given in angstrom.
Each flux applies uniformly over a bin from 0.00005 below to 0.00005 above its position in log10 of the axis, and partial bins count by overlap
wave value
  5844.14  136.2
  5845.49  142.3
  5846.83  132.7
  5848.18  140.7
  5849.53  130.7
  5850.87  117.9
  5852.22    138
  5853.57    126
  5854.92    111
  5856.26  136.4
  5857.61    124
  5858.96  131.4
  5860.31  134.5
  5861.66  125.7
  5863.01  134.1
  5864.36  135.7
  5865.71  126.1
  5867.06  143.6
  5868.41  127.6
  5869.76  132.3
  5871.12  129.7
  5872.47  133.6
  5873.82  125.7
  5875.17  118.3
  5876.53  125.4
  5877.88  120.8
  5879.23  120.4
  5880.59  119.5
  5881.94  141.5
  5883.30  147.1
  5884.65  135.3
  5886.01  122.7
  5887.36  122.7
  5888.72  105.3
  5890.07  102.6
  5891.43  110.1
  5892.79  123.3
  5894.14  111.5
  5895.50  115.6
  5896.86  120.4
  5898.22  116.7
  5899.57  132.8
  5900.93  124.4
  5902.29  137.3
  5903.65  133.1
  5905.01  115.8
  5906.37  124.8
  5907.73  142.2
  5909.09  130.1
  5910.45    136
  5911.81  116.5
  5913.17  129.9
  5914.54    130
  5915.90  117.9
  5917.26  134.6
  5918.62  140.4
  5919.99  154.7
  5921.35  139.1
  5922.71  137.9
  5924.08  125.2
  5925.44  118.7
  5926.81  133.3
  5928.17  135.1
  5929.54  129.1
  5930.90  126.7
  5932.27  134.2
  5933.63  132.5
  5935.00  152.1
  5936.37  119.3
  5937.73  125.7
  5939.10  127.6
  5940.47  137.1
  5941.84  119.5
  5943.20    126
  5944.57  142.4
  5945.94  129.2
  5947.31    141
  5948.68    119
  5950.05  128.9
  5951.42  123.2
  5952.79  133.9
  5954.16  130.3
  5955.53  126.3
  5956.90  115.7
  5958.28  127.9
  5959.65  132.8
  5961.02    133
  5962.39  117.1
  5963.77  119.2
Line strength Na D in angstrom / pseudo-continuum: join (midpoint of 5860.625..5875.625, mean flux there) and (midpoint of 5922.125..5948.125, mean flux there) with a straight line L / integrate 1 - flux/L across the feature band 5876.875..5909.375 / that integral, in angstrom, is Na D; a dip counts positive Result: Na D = 1.7 angstrom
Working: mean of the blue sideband 131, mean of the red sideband 131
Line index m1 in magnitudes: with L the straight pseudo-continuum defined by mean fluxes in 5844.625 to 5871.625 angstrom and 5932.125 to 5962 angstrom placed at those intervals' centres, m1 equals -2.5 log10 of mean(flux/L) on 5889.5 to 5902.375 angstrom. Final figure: 0.102 mag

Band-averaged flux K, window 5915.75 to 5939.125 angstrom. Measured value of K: 133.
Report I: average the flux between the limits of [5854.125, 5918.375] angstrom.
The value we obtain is 126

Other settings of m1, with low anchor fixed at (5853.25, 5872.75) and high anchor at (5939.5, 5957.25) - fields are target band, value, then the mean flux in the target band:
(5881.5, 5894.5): 0.07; 122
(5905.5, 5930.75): -0.02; 132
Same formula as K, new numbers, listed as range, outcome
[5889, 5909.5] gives 122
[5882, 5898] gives 120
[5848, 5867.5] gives 130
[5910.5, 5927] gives 132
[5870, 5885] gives 129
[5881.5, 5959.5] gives 128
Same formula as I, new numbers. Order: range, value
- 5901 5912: 130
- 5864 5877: 130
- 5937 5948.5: 131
